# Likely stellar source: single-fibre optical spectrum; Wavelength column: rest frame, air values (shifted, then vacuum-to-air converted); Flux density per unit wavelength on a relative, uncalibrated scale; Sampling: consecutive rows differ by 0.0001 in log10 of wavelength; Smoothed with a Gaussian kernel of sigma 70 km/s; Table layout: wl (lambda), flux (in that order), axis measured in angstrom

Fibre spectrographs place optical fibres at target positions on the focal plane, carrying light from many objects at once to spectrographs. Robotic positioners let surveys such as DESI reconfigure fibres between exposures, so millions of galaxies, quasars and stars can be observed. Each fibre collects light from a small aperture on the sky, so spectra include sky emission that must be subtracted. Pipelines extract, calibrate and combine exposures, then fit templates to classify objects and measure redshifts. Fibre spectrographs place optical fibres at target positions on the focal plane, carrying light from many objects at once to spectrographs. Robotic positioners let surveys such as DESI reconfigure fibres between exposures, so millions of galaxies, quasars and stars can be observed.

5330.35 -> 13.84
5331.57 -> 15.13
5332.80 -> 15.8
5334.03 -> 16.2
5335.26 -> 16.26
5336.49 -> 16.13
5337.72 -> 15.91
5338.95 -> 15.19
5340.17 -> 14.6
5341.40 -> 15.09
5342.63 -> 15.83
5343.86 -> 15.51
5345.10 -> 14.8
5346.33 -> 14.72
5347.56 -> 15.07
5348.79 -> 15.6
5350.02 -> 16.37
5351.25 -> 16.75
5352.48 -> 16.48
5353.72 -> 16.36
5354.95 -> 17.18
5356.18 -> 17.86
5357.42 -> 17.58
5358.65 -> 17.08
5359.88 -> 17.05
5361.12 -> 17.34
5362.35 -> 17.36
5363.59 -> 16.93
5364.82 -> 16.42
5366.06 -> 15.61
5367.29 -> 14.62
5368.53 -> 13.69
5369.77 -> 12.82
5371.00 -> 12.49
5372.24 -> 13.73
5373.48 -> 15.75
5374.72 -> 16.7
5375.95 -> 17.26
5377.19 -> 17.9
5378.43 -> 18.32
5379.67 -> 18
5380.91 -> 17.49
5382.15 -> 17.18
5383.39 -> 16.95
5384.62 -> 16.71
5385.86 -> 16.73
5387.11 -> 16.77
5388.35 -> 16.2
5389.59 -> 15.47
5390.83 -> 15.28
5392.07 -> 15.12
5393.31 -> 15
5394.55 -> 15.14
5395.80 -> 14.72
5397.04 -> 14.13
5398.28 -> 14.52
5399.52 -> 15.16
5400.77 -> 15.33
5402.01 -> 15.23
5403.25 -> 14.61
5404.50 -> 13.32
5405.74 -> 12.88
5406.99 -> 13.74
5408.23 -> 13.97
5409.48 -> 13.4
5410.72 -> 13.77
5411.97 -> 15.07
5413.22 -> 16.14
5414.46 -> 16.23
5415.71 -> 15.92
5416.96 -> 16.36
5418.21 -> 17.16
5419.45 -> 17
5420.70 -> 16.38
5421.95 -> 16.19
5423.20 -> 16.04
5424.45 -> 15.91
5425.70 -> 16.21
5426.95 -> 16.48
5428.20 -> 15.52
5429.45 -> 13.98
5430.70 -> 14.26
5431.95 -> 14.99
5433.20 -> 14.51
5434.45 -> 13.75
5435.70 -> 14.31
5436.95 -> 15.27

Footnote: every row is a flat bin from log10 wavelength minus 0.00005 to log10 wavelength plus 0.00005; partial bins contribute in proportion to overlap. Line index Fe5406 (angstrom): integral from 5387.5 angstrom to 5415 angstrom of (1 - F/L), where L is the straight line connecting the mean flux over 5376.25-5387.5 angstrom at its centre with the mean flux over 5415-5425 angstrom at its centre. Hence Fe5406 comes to 3.4 angstrom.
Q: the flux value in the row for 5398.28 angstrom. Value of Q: 14.52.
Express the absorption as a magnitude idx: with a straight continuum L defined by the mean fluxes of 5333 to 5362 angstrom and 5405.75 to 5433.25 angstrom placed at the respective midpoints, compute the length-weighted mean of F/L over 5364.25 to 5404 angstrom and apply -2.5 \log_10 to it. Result 0.01 mag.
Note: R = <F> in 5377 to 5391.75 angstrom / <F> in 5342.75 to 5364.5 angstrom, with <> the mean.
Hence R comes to 1.0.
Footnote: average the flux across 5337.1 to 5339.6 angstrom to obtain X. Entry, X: 15.6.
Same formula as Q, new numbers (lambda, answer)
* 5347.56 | 15.07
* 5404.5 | 13.32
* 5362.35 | 17.36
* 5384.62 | 16.71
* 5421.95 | 16.19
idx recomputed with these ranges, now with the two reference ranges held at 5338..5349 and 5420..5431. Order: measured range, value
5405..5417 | 0.069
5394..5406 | 0.071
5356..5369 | -0.082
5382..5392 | -0.059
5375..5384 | -0.142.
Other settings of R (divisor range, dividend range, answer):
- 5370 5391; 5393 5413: 0.88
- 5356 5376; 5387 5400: 0.96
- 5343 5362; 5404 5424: 0.93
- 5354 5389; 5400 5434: 0.93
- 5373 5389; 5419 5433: 0.92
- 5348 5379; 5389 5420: 0.92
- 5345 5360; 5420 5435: 0.94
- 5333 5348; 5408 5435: 1.00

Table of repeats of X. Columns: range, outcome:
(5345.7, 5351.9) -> 15.7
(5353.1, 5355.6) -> 16.8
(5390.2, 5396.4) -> 15.1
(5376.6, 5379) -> 18.1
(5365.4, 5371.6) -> 13.9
